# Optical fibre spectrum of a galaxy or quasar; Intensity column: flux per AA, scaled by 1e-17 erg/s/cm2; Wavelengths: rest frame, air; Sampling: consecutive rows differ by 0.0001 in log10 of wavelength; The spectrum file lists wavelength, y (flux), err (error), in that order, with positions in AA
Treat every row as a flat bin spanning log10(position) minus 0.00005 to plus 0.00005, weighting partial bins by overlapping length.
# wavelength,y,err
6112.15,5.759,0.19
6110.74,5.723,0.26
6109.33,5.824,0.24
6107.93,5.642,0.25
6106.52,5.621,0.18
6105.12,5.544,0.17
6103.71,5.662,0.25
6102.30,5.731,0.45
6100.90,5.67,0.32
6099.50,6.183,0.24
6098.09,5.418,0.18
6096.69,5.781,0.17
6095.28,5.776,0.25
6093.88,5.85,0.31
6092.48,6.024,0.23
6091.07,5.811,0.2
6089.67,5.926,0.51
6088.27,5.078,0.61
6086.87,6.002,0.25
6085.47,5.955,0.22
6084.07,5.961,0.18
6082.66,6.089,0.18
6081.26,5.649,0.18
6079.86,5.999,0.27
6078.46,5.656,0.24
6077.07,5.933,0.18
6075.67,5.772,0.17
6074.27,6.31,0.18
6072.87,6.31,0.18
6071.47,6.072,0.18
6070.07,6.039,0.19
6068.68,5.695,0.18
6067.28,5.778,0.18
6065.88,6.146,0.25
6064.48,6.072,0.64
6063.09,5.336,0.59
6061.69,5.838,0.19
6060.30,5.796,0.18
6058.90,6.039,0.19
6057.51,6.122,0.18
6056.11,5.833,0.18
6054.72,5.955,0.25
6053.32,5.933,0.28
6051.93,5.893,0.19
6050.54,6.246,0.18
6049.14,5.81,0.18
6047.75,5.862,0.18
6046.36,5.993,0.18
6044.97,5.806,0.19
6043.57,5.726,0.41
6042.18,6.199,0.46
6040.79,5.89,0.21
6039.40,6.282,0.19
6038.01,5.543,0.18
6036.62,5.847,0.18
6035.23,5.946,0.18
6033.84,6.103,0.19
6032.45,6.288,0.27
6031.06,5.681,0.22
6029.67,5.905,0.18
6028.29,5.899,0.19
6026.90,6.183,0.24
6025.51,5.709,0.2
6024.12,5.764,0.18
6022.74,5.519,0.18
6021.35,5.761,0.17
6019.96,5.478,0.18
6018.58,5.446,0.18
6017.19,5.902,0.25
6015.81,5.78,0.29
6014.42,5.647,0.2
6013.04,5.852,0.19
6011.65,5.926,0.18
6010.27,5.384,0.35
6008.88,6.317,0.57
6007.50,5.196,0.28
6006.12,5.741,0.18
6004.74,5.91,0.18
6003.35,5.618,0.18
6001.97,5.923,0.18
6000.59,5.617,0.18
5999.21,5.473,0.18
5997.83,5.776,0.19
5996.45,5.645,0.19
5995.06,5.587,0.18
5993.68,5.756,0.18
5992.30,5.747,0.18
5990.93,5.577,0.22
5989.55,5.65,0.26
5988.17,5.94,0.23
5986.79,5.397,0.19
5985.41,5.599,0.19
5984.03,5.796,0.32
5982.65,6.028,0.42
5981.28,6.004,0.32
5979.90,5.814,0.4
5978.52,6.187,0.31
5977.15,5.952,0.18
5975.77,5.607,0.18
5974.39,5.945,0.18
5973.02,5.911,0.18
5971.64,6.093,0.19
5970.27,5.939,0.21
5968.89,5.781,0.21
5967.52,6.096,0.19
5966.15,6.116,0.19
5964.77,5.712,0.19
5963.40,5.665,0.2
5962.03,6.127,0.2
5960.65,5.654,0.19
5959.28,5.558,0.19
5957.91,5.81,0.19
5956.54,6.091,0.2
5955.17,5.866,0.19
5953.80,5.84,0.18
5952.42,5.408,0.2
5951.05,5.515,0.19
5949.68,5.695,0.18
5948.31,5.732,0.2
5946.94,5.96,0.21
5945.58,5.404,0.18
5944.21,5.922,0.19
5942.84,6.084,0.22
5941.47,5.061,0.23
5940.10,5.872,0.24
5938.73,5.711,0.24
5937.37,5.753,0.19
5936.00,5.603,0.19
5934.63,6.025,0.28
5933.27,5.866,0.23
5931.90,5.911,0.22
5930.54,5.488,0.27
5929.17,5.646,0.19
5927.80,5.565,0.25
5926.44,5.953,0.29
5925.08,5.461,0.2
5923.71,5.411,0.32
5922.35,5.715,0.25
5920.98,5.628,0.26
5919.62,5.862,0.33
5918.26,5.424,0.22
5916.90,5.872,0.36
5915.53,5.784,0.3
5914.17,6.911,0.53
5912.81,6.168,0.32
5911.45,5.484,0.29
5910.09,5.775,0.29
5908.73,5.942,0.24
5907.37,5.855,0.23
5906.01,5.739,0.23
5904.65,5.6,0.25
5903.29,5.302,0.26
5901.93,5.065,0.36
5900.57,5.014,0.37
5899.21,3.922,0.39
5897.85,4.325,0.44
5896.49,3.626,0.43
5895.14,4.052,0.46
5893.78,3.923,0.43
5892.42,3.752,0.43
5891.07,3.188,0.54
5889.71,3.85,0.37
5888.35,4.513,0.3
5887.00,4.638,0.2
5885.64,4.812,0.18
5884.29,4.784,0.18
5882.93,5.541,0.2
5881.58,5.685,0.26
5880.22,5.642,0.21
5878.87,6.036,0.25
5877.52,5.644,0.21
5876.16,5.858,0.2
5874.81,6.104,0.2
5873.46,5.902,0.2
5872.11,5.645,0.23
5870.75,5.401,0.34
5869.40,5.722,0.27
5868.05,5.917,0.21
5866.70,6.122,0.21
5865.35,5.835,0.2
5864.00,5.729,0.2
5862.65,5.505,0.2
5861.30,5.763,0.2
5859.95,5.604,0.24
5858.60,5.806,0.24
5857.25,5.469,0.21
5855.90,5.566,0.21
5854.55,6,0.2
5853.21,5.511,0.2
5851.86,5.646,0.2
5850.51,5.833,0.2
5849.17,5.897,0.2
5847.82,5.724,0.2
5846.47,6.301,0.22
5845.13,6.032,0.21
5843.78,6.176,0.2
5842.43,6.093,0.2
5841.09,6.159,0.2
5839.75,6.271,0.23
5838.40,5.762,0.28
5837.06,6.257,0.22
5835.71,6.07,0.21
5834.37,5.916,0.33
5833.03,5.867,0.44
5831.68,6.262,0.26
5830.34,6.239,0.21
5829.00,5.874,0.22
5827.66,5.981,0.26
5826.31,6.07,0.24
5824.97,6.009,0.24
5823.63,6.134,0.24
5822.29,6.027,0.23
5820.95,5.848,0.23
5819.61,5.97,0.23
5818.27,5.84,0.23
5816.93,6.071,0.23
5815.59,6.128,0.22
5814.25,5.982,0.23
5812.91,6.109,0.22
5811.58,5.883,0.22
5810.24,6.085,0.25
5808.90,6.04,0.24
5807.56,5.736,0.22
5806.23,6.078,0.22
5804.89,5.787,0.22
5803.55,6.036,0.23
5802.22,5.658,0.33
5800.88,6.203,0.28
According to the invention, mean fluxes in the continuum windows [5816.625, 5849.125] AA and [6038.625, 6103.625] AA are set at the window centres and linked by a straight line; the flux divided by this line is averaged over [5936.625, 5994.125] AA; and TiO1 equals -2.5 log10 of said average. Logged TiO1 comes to 0.03 mag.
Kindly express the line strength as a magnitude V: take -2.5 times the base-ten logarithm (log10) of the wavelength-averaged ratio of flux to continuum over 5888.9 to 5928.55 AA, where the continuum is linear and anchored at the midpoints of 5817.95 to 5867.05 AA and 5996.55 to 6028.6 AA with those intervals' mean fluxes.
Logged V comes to 0.13 mag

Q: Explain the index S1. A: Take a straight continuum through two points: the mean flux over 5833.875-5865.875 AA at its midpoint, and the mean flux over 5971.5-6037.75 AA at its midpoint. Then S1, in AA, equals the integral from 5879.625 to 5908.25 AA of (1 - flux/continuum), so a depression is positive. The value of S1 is 5.6 AA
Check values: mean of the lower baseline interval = 5.87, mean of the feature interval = 4.71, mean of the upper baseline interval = 5.78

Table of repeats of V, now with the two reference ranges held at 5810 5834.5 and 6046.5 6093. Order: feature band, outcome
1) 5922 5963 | 0.04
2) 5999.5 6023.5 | 0.04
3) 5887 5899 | 0.45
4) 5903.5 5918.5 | 0.02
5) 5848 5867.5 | 0.05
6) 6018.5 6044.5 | 0.01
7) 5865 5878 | 0.03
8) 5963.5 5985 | 0.01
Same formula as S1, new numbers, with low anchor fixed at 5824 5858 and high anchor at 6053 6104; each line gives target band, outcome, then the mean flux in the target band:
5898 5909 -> 1.3 AA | 5.23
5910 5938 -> 0.7 AA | 5.78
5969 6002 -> 0.7 AA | 5.79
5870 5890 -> 1.9 AA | 5.37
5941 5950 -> 0.3 AA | 5.71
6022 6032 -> 0.1 AA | 5.82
